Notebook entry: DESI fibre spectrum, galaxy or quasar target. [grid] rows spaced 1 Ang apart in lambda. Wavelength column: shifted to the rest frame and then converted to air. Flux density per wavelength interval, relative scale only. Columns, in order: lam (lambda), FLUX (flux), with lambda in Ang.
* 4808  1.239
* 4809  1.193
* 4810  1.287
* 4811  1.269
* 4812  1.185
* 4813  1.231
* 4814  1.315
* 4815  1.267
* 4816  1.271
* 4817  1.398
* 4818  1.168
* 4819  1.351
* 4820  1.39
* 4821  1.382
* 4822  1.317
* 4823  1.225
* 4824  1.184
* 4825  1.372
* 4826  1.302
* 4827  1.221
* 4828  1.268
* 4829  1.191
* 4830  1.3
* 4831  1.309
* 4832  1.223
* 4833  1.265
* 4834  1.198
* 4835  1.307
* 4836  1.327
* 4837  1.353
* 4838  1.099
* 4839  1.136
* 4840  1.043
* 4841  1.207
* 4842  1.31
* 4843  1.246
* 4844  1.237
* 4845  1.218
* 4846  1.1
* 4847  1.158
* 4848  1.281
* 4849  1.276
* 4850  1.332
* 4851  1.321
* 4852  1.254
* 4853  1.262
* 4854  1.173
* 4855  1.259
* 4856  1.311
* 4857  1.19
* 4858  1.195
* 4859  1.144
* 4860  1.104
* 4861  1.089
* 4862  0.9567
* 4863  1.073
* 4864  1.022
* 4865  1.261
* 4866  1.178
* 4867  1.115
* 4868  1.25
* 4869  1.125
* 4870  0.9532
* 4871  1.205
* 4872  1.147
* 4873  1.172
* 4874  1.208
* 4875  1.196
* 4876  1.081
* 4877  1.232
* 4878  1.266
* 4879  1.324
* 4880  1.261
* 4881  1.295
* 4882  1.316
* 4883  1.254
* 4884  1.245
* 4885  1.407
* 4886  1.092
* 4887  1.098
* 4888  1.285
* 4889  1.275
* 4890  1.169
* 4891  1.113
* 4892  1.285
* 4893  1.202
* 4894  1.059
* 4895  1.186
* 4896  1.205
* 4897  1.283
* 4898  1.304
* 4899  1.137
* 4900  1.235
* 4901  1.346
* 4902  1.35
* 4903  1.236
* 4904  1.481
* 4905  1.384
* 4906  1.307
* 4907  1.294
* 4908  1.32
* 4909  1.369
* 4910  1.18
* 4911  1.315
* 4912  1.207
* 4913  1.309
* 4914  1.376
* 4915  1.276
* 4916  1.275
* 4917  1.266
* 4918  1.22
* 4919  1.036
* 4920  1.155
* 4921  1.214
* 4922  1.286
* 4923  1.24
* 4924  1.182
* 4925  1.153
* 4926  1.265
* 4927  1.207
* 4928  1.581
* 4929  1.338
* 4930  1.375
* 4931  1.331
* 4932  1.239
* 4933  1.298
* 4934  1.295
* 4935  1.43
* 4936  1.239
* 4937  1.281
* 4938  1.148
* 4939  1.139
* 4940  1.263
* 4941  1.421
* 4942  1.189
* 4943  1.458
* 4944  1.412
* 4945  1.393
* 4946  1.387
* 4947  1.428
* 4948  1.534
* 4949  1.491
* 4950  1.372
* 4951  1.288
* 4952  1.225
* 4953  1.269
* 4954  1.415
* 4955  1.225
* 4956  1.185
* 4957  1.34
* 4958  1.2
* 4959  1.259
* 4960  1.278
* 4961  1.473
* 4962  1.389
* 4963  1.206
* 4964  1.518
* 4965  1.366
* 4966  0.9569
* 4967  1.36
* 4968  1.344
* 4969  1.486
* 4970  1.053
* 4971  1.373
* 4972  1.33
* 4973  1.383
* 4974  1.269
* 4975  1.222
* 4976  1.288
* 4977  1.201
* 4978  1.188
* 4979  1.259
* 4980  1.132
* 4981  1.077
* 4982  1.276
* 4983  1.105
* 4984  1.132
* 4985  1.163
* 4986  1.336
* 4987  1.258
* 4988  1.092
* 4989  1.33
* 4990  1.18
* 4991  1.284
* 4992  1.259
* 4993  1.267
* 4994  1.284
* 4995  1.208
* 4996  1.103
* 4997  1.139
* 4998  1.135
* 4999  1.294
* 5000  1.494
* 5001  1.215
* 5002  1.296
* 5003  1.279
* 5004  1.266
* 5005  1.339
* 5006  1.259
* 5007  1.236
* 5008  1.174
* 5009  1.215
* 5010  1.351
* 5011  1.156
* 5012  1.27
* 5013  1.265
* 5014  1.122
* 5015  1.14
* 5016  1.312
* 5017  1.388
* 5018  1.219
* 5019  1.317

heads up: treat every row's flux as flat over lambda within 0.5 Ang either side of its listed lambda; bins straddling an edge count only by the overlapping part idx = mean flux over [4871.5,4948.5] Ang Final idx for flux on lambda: 1.27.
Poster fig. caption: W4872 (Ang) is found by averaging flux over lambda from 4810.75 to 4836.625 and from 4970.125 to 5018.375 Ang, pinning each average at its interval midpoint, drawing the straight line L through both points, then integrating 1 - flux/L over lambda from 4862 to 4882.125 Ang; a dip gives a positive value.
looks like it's 1.46 Ang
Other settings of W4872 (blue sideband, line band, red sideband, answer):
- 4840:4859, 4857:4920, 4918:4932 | 1.4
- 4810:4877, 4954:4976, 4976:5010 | -1.3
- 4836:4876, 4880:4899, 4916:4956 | 0.1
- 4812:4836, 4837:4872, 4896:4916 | 2.9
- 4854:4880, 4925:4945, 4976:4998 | -2.1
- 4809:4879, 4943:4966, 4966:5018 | -1.9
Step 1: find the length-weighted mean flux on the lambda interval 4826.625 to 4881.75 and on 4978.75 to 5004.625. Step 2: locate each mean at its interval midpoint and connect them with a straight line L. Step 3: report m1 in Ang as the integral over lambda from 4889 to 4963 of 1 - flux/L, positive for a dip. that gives -4.4 Ang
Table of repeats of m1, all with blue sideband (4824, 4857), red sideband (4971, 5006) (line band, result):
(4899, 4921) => -0.63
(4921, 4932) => -0.42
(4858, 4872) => 1.41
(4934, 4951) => -1.43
